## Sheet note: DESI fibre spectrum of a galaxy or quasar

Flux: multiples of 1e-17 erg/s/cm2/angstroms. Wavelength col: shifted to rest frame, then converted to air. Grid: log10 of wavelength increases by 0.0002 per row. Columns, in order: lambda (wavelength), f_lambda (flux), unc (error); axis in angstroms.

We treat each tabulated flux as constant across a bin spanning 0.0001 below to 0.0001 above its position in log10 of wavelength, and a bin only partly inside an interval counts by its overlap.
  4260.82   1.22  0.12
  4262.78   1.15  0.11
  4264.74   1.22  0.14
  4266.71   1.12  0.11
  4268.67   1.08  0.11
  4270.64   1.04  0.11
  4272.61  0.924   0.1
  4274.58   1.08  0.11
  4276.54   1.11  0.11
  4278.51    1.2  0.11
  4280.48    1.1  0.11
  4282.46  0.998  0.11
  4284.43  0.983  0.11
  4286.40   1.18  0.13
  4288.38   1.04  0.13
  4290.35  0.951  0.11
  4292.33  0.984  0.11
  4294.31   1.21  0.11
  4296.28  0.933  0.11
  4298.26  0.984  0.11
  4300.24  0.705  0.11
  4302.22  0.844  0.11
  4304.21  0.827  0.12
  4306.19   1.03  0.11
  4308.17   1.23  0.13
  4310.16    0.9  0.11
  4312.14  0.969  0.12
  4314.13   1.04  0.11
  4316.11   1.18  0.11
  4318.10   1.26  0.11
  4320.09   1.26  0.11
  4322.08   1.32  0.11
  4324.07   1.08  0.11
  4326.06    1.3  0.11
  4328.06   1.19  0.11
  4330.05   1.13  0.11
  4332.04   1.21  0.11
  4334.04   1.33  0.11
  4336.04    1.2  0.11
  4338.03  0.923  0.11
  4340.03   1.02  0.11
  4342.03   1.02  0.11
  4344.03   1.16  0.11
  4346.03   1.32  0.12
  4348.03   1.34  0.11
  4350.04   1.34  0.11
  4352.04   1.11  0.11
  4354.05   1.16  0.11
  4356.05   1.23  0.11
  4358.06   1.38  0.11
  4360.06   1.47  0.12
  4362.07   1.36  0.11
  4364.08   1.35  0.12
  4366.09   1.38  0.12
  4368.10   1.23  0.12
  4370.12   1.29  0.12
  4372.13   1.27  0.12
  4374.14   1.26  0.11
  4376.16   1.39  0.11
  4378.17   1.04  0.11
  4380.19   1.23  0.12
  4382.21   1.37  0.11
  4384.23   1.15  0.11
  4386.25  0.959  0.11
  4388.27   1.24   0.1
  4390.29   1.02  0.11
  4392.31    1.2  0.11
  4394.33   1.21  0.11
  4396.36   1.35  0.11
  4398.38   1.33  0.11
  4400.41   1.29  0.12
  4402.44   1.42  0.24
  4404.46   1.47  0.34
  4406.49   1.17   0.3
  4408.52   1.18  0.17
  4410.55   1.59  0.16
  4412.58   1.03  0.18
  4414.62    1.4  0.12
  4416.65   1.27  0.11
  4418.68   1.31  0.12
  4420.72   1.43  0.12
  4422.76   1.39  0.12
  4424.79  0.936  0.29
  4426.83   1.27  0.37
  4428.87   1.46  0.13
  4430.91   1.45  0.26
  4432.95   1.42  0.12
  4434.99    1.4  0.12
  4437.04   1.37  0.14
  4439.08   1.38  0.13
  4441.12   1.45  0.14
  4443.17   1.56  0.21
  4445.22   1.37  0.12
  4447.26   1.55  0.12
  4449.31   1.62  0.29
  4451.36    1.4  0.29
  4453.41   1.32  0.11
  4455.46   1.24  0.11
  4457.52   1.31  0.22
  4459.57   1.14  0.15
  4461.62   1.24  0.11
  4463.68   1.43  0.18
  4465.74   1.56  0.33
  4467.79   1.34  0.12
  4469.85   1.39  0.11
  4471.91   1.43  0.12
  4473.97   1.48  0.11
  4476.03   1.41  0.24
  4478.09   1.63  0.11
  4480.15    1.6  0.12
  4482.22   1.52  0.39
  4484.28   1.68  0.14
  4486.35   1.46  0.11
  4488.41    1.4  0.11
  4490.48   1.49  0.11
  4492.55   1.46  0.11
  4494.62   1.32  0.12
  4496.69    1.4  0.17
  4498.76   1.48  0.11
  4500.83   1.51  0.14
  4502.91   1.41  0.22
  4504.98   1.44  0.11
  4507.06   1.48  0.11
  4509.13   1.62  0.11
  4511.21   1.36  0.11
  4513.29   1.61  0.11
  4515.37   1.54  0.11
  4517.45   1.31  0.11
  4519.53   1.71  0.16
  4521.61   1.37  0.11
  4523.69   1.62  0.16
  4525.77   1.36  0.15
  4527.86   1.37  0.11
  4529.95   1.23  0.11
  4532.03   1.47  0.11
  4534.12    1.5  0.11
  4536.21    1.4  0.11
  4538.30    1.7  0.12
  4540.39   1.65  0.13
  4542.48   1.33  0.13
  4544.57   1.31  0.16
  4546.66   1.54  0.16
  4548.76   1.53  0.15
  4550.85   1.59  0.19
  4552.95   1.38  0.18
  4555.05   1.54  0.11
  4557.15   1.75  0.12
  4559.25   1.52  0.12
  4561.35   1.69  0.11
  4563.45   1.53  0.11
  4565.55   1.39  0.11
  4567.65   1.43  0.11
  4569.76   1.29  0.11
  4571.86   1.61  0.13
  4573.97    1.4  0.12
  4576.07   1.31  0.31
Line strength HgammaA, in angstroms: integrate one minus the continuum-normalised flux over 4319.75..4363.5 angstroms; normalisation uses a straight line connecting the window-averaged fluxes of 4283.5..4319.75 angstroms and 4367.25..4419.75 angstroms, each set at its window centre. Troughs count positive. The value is -3.9 angstroms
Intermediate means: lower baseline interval 1.02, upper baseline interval 1.26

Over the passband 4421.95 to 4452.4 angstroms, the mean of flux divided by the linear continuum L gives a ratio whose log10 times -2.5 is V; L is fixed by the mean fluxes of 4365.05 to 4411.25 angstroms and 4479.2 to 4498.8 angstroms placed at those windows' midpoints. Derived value -0.03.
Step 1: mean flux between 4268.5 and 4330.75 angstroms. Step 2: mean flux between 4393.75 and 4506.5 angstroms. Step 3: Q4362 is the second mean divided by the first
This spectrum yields 1.31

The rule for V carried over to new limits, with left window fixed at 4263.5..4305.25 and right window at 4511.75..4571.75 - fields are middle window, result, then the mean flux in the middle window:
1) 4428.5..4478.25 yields -0.06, 1.41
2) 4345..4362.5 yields -0.13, 1.3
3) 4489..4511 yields -0.03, 1.46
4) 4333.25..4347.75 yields -0.02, 1.15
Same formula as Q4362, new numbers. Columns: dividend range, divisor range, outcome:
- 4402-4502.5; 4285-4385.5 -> 1.21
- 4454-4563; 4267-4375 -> 1.29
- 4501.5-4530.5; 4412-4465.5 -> 1.08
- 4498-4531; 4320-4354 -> 1.23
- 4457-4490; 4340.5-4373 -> 1.13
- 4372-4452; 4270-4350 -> 1.21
